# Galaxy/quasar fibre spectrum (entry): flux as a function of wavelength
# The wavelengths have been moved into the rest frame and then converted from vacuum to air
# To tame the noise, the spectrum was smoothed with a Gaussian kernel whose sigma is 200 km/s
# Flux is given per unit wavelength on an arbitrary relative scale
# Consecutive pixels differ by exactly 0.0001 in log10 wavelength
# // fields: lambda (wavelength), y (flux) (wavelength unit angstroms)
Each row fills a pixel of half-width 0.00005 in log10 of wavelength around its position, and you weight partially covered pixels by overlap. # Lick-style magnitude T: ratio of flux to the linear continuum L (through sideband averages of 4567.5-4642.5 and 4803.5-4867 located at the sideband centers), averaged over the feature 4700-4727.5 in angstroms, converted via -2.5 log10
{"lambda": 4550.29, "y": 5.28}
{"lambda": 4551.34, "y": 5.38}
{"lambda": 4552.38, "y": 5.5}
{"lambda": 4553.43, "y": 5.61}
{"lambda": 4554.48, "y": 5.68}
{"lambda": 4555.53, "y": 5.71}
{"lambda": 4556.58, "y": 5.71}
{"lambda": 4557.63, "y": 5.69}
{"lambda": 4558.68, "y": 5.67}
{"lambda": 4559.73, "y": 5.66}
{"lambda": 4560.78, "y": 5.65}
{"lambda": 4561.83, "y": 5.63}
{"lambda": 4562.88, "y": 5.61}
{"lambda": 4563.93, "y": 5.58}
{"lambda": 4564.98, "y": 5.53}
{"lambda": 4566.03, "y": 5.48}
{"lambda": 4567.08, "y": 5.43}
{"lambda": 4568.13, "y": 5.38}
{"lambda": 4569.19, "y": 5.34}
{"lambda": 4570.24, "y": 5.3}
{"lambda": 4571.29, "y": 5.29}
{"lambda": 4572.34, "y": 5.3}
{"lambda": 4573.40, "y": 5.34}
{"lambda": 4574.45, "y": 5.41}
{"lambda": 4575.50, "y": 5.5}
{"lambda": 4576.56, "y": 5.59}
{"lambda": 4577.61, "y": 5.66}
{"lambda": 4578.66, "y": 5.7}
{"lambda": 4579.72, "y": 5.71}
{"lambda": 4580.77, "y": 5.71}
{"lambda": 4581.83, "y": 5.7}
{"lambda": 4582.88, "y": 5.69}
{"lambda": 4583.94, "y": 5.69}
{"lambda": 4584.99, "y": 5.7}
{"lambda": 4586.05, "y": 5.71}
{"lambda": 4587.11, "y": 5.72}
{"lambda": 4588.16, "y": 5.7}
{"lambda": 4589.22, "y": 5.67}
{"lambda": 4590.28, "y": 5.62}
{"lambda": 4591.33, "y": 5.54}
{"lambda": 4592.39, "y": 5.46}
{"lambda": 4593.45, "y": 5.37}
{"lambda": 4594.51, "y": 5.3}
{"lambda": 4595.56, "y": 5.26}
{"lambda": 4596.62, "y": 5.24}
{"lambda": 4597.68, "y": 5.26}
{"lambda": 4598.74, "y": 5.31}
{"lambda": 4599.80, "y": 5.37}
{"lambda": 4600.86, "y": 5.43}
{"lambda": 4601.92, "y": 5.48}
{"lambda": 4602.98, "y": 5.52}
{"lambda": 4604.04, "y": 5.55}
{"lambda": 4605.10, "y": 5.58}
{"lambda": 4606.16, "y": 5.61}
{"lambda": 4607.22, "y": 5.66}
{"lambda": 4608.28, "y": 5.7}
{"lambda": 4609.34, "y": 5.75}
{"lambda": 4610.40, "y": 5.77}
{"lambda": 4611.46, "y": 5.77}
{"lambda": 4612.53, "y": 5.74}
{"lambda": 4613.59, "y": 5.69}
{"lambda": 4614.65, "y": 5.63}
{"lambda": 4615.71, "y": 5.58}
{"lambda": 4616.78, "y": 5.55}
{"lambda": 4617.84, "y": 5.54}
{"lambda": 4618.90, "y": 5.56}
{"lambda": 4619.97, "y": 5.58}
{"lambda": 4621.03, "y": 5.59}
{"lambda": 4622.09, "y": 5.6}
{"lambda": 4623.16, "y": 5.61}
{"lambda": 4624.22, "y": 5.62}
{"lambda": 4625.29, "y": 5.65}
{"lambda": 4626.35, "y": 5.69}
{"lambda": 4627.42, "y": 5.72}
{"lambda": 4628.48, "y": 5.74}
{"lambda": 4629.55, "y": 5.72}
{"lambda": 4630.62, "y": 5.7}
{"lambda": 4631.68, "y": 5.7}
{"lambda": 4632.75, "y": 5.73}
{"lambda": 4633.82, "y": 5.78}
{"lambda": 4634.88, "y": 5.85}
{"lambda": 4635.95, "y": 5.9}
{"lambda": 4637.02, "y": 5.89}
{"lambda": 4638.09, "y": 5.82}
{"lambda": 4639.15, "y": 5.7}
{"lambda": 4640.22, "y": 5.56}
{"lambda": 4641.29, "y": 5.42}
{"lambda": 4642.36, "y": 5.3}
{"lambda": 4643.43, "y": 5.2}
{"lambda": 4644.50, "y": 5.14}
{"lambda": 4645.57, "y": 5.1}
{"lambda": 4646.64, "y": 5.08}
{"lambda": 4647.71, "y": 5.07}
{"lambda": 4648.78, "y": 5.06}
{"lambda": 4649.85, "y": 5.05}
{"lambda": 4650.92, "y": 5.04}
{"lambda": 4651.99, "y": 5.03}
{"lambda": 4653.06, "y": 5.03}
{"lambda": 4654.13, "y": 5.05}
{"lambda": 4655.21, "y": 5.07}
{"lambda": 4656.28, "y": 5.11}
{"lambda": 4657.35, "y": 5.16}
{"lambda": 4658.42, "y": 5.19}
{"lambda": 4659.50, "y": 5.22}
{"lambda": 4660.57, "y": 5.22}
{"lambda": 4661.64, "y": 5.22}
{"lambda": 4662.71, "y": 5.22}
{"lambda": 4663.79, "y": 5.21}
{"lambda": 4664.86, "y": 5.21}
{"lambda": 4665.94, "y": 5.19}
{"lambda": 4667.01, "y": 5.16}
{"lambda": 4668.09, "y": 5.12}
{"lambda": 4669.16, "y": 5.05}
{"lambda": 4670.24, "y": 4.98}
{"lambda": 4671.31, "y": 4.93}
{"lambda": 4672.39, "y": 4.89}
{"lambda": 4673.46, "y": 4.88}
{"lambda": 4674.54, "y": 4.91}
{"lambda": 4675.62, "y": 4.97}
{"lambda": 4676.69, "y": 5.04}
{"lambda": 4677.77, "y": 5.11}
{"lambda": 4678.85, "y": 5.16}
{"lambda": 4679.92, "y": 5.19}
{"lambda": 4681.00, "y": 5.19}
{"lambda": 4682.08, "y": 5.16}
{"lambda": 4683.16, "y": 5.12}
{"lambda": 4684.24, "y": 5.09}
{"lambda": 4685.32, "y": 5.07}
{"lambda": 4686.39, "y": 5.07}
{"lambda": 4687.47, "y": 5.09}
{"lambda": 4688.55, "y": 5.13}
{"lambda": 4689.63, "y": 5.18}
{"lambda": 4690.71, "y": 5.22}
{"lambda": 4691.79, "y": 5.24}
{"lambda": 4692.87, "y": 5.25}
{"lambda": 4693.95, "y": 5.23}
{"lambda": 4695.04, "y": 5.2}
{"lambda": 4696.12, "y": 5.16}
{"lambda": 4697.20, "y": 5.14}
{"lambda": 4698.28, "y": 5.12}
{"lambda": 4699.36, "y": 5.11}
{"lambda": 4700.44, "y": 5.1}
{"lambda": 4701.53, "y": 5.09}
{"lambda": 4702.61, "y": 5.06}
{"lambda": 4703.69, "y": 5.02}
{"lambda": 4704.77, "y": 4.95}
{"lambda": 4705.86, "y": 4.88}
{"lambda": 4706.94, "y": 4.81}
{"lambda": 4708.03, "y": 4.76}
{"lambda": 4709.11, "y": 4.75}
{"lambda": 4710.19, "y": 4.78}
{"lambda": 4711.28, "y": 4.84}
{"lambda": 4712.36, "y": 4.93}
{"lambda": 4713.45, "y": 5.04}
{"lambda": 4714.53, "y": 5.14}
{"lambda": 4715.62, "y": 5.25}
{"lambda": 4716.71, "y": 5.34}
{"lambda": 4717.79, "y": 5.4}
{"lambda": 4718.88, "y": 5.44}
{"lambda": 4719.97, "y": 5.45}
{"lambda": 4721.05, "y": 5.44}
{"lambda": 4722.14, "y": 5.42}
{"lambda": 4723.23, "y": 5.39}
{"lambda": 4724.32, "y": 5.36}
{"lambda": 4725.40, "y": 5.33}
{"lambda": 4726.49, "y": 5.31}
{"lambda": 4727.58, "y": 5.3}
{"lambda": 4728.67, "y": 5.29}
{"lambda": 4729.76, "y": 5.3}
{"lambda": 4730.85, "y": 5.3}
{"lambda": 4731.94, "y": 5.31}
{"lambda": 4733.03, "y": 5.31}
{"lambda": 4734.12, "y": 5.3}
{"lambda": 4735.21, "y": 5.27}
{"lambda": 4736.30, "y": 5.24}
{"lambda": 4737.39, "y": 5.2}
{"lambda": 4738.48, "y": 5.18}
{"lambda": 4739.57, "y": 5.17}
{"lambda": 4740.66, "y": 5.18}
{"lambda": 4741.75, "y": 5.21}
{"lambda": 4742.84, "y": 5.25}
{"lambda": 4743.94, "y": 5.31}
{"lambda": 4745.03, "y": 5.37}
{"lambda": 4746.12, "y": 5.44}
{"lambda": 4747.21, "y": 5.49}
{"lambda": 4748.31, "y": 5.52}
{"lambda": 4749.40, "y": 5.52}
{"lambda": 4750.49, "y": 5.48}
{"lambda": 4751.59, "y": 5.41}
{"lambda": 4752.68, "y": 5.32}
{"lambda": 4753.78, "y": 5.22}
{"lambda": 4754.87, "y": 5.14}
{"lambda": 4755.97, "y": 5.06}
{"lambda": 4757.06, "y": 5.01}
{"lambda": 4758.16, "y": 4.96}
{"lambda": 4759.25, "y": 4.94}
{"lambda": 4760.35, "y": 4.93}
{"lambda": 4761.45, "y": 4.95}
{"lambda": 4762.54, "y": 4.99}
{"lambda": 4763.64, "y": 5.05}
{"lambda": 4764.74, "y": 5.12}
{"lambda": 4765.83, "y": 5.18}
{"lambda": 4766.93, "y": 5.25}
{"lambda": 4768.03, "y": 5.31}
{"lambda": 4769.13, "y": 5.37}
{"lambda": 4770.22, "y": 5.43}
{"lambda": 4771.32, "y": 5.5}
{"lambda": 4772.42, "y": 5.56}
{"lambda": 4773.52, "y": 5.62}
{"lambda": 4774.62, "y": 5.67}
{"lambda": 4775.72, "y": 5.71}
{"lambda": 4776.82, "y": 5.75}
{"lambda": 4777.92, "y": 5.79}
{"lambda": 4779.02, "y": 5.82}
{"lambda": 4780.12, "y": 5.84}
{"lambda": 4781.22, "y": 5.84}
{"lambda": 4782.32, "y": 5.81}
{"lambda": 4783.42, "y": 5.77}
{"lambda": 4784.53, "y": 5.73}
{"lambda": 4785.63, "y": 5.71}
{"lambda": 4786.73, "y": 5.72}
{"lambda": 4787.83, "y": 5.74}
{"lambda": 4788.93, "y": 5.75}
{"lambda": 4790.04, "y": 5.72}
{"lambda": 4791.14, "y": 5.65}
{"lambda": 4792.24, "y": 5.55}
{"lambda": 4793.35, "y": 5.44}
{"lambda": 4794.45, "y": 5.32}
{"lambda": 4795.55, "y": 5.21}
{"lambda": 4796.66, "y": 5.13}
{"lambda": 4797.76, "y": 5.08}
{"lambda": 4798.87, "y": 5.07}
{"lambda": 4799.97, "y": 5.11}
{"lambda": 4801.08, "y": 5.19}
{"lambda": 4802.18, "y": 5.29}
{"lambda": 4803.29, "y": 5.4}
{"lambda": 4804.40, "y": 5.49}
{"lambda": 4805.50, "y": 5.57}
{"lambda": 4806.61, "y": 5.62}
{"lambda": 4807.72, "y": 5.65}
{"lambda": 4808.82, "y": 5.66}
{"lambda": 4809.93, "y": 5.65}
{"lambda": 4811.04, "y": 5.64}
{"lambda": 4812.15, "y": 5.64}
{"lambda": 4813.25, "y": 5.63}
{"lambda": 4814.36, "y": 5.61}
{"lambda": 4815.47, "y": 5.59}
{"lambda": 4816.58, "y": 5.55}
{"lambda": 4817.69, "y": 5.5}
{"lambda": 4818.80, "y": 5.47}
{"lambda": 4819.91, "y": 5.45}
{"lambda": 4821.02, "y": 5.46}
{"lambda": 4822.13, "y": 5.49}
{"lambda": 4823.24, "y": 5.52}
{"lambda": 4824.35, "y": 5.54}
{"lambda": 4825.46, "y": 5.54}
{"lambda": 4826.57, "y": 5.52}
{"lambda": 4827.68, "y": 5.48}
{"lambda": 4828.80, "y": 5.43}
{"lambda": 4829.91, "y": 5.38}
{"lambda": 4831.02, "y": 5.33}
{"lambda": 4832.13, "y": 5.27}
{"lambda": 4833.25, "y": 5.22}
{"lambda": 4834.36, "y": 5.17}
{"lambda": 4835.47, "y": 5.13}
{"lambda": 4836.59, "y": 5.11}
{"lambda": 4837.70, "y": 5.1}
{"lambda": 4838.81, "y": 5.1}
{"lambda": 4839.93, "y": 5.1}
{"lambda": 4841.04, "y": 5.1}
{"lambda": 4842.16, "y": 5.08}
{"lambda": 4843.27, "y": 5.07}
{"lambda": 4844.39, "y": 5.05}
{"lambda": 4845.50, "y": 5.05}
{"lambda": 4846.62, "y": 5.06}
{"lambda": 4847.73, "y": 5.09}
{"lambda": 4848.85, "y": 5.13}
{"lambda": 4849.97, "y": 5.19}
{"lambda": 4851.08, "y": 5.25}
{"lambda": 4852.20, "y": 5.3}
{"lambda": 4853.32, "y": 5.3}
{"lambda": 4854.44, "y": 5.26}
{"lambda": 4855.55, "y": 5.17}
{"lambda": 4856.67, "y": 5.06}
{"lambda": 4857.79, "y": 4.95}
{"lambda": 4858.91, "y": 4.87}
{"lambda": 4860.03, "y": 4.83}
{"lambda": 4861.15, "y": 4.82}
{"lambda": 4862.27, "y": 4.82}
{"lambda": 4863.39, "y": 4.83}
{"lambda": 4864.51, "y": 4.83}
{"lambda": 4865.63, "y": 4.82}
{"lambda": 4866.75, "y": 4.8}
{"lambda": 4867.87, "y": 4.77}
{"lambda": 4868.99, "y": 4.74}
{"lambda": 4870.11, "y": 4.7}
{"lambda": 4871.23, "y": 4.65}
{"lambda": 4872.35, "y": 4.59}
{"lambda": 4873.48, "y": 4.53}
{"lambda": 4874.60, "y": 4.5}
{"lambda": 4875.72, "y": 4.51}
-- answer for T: 0.06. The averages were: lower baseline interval 5.59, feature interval 5.13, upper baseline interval 5.27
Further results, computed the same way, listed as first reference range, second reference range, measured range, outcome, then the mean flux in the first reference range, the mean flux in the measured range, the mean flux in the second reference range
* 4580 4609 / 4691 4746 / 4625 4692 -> 0.02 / 5.54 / 5.26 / 5.19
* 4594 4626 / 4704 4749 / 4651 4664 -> 0.06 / 5.55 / 5.14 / 5.22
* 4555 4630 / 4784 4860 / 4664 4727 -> 0.07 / 5.57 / 5.12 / 5.35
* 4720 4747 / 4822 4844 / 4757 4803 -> -0.03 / 5.31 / 5.42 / 5.28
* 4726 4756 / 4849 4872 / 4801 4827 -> -0.09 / 5.3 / 5.53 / 4.95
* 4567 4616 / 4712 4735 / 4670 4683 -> 0.07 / 5.54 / 5.04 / 5.3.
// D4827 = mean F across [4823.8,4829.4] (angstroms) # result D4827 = 5.5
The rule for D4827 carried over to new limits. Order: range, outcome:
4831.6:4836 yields 5.2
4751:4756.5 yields 5.22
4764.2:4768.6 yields 5.22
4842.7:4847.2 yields 5.07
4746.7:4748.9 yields 5.5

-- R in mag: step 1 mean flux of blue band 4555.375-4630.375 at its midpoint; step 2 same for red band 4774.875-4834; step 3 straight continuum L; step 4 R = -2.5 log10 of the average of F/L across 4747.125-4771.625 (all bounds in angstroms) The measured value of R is 0.065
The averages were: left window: 5.57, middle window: 5.22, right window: 5.53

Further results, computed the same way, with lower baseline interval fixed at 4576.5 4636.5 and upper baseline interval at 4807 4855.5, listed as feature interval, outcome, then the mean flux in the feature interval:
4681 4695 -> 0.074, 5.15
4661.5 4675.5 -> 0.097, 5.07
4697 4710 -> 0.108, 4.98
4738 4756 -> 0.026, 5.32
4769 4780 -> -0.045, 5.64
